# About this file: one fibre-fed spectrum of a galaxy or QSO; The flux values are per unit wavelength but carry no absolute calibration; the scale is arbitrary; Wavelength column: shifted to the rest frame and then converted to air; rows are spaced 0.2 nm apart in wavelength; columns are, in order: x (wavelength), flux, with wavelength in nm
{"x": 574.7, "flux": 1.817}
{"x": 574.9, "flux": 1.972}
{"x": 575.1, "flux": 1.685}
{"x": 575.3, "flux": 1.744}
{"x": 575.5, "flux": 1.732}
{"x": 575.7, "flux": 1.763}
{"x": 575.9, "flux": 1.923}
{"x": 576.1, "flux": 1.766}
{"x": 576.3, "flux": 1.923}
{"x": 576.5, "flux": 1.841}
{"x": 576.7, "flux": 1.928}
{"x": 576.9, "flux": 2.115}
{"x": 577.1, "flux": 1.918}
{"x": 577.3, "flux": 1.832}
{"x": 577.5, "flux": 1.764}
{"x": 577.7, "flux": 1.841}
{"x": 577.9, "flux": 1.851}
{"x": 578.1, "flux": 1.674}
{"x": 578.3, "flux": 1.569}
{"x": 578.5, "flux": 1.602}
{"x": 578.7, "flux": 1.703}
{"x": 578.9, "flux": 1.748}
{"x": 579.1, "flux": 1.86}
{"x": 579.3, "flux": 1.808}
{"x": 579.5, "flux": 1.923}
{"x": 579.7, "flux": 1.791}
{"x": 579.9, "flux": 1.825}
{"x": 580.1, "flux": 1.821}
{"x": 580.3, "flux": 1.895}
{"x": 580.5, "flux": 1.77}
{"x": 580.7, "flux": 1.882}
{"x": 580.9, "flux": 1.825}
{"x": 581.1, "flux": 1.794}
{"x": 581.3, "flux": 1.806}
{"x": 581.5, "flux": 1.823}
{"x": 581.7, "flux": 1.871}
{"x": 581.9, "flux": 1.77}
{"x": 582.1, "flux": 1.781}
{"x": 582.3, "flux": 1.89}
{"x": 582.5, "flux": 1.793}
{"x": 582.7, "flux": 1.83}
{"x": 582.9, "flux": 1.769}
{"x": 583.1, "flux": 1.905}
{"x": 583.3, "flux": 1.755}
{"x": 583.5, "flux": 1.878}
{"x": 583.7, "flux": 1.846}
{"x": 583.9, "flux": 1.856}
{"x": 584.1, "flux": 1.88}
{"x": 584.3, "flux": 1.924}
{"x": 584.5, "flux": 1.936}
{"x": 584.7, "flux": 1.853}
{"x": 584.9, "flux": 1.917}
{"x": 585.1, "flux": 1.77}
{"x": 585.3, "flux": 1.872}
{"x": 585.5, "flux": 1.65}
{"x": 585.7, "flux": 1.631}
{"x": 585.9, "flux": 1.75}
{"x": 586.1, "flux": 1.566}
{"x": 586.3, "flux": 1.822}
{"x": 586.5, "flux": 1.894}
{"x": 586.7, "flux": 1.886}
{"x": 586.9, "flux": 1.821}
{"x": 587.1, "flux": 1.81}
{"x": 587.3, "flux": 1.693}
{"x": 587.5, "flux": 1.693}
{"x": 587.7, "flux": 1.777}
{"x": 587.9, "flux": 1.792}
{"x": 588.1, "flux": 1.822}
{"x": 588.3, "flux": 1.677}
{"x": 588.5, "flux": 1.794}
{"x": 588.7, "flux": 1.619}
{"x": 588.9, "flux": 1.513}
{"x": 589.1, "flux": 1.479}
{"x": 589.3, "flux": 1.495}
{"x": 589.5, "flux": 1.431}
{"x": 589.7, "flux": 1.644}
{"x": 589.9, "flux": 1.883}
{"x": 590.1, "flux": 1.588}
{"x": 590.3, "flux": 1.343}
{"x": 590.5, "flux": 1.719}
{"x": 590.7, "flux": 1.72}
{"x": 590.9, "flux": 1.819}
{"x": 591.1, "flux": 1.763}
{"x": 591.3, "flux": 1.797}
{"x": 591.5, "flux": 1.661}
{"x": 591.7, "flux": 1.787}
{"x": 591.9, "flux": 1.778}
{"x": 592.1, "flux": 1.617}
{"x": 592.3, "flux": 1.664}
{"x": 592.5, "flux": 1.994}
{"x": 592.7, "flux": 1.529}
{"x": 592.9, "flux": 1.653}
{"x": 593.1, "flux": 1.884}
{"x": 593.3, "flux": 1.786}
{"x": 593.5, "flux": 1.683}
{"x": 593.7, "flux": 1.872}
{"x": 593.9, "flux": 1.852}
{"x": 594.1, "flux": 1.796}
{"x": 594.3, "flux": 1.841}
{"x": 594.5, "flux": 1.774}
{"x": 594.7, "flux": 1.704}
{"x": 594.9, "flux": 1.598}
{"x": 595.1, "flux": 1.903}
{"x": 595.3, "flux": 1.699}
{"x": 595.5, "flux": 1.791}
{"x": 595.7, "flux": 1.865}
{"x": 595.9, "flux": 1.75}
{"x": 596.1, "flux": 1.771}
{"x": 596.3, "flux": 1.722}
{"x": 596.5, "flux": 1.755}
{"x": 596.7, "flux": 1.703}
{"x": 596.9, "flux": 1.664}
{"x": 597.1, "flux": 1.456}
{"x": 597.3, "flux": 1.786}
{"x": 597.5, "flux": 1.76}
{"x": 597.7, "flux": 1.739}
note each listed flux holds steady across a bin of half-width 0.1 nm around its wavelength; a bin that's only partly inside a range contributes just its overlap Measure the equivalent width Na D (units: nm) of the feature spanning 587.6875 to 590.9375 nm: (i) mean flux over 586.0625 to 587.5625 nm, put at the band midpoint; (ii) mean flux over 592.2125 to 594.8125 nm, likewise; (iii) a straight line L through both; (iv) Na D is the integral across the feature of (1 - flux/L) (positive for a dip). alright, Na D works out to 0.241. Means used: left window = 1.78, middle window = 1.65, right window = 1.77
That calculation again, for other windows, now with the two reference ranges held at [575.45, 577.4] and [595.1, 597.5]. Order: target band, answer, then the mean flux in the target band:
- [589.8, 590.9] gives 0.07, 1.67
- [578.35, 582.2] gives 0.10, 1.8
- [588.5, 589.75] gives 0.17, 1.55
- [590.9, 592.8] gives 0.03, 1.74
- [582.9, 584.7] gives -0.04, 1.87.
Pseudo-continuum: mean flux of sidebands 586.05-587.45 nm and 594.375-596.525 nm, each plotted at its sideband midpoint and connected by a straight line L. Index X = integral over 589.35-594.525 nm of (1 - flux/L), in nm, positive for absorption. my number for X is 0.14 nm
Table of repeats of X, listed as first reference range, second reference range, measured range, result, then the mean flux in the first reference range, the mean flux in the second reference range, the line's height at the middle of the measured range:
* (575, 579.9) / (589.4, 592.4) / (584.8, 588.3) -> -0.10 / 1.8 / 1.68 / 1.72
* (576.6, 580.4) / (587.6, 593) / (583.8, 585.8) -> -0.10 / 1.81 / 1.68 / 1.74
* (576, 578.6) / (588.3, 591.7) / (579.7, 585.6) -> -0.30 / 1.82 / 1.65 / 1.75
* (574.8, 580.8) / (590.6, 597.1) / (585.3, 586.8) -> 0.03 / 1.82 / 1.75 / 1.78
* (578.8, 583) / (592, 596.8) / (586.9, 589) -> 0.08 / 1.82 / 1.76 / 1.79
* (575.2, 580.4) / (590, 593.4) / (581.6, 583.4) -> -0.04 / 1.81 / 1.71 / 1.78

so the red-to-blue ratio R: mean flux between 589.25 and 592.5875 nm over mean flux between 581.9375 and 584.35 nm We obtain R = 0.9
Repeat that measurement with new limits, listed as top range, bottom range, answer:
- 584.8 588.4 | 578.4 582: 0.98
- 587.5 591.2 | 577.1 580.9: 0.93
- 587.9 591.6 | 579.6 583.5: 0.91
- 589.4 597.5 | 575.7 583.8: 0.95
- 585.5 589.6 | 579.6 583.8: 0.93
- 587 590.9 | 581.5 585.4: 0.90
